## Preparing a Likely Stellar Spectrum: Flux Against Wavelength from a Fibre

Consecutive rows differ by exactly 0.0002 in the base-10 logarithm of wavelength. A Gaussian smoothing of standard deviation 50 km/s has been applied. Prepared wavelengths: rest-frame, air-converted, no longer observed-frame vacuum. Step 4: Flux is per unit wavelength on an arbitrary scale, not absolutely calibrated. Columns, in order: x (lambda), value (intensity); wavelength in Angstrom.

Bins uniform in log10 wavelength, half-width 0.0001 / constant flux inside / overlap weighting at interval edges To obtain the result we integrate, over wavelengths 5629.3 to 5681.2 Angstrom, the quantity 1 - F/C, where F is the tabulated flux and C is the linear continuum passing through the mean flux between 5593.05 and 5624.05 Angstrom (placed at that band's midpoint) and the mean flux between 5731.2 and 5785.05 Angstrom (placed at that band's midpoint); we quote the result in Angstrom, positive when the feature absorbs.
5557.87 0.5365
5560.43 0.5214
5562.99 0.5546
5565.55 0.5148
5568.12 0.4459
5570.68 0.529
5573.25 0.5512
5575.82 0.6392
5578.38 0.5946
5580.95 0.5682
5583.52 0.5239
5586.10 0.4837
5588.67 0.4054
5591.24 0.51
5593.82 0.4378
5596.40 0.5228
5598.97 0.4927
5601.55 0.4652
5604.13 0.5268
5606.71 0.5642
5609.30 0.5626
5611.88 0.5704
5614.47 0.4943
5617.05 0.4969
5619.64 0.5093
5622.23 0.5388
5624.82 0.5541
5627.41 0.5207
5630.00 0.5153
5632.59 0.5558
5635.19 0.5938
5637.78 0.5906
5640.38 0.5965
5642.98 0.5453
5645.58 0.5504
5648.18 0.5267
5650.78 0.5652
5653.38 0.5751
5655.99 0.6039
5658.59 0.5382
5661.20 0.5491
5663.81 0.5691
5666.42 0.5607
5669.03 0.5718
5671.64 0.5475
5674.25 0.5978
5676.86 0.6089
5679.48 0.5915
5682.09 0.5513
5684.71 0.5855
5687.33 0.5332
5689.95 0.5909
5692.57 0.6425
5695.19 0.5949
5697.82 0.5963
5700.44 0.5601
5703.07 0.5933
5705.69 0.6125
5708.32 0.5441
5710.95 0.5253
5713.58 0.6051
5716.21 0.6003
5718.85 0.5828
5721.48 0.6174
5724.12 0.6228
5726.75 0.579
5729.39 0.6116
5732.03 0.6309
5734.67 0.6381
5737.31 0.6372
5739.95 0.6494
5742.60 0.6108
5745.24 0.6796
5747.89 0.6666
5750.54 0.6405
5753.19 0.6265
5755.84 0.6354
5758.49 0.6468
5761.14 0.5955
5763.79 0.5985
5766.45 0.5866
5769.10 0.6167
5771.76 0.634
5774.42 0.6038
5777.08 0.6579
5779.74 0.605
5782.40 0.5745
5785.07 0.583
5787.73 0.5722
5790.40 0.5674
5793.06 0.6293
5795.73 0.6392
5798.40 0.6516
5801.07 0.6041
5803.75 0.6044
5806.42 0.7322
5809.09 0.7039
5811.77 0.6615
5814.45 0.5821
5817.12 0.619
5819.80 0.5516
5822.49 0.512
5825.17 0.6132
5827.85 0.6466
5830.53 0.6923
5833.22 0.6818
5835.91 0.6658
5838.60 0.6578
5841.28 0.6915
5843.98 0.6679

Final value -1.63 Angstrom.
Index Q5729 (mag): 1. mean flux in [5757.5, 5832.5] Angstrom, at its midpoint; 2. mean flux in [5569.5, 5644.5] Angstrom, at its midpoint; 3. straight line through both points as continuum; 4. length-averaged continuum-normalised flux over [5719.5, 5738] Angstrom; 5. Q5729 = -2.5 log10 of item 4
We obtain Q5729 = -0.05 mag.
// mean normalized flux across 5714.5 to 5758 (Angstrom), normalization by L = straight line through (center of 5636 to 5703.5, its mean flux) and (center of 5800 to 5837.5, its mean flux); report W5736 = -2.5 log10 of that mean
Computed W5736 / -0.05 mag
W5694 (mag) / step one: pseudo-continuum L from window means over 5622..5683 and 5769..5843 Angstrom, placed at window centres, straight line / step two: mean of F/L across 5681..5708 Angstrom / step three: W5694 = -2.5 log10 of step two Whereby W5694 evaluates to -0.007 mag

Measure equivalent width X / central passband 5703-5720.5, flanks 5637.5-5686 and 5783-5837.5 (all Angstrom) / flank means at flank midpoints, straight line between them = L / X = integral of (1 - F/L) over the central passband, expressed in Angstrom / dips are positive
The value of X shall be 0.2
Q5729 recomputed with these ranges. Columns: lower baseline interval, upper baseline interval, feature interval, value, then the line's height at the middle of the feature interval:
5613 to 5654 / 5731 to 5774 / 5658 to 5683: 0.00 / 0.572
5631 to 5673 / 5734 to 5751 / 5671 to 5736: 0.04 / 0.611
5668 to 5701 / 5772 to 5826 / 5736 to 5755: -0.08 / 0.599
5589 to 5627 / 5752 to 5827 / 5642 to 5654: -0.03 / 0.537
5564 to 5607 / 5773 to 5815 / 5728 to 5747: -0.08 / 0.595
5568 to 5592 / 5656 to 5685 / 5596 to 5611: 0.03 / 0.54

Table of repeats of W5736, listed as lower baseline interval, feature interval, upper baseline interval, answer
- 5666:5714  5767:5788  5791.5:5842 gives 0.02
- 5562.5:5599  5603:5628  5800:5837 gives 0.00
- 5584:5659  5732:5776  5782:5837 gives -0.06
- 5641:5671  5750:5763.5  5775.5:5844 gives -0.04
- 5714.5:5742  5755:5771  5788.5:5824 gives 0.01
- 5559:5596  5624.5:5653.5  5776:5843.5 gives -0.02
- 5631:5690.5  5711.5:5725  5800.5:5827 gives -0.02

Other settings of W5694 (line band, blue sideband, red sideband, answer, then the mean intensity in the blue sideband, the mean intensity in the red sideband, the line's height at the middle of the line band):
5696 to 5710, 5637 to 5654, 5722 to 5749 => 0.05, 0.563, 0.632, 0.607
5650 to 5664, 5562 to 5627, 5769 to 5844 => -0.03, 0.522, 0.628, 0.553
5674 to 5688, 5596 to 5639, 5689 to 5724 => -0.01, 0.534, 0.591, 0.574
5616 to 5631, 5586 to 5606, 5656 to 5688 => -0.02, 0.483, 0.569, 0.514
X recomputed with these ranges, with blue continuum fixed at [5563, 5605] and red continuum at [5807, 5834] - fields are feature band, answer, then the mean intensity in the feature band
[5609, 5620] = 0.08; 0.525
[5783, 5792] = 0.54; 0.576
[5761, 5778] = -0.27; 0.613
